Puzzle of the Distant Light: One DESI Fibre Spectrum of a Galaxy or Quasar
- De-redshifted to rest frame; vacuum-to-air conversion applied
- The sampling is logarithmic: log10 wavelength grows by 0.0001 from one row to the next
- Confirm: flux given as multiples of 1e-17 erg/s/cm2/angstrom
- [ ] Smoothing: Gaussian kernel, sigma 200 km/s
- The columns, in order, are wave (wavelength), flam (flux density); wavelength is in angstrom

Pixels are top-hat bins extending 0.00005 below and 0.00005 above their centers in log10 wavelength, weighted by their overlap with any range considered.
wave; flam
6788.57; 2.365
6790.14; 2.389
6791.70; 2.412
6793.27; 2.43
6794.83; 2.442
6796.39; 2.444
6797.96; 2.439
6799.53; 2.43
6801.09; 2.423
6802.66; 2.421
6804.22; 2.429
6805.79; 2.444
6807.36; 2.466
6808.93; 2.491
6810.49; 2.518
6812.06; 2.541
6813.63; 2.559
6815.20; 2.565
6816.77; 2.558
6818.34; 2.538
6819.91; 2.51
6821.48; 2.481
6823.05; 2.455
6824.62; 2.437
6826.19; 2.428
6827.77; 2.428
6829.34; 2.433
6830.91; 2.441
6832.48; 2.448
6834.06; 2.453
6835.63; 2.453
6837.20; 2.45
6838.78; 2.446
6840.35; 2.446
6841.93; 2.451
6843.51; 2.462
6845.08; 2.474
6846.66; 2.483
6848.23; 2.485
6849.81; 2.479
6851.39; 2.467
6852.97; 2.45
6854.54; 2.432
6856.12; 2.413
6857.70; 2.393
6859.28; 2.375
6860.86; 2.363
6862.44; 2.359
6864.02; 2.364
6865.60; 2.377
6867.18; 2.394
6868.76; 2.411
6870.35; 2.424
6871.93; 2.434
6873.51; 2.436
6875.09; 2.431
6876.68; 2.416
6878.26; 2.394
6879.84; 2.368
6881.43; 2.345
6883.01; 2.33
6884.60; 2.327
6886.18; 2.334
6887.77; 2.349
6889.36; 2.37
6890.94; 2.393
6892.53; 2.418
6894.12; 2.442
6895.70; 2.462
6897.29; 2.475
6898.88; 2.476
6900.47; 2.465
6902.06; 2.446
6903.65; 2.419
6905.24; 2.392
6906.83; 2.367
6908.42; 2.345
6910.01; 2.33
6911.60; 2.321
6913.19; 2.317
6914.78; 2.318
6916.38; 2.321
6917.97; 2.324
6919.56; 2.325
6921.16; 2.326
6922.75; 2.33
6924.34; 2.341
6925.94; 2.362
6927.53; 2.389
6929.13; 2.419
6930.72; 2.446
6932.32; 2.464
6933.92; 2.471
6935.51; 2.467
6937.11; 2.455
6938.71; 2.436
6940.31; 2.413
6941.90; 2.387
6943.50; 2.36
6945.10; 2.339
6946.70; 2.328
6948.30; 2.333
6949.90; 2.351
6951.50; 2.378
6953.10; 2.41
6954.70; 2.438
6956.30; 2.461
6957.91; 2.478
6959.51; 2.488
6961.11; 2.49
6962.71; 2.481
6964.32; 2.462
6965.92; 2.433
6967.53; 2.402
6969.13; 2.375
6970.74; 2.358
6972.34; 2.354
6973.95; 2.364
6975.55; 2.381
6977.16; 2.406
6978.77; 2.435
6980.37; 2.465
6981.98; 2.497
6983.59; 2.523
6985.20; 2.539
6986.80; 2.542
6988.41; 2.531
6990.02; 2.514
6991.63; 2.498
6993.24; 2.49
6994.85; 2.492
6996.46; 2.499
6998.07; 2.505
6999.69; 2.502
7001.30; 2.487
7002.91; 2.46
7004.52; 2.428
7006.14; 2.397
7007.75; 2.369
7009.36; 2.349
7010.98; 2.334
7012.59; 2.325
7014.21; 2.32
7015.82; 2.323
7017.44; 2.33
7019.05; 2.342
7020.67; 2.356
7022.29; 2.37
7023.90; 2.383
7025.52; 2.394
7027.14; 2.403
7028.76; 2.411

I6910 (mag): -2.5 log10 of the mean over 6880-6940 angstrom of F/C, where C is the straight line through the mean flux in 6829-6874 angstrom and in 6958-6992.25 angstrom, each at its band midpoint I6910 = 0.025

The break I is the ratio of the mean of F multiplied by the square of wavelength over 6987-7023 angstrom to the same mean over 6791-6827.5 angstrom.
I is 1.04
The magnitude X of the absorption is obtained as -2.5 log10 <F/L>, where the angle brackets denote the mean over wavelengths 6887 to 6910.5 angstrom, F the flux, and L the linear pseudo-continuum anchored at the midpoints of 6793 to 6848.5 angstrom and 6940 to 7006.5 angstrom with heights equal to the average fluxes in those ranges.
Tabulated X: 0.019 mag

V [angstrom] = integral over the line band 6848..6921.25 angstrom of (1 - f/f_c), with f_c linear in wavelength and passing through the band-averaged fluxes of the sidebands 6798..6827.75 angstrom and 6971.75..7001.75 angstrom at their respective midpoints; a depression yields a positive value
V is 2.6 angstrom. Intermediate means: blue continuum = 2.48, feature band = 2.39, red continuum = 2.48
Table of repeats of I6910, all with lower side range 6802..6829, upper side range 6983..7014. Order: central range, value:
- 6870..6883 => 0.033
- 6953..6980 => 0.017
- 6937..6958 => 0.033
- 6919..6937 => 0.032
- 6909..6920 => 0.067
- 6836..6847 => 0.011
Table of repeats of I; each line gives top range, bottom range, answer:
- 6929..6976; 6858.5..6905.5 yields 1.03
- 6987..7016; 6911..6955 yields 1.05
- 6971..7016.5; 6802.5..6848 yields 1.04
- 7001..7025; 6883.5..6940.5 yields 1.02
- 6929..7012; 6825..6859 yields 1.03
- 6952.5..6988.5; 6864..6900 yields 1.05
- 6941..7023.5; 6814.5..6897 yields 1.03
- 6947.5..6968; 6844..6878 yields 1.03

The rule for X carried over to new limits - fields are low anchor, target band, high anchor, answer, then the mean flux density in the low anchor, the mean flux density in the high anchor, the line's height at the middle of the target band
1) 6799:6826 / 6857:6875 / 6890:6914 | 0.02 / 2.49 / 2.41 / 2.44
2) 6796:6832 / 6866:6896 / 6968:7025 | 0.03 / 2.47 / 2.42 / 2.46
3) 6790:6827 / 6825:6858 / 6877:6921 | -0.01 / 2.47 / 2.38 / 2.44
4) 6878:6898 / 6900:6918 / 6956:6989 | 0.02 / 2.38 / 2.45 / 2.4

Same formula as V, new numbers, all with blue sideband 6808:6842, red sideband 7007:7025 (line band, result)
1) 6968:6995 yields -1.0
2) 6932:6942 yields -0.2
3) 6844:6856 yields 0.0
